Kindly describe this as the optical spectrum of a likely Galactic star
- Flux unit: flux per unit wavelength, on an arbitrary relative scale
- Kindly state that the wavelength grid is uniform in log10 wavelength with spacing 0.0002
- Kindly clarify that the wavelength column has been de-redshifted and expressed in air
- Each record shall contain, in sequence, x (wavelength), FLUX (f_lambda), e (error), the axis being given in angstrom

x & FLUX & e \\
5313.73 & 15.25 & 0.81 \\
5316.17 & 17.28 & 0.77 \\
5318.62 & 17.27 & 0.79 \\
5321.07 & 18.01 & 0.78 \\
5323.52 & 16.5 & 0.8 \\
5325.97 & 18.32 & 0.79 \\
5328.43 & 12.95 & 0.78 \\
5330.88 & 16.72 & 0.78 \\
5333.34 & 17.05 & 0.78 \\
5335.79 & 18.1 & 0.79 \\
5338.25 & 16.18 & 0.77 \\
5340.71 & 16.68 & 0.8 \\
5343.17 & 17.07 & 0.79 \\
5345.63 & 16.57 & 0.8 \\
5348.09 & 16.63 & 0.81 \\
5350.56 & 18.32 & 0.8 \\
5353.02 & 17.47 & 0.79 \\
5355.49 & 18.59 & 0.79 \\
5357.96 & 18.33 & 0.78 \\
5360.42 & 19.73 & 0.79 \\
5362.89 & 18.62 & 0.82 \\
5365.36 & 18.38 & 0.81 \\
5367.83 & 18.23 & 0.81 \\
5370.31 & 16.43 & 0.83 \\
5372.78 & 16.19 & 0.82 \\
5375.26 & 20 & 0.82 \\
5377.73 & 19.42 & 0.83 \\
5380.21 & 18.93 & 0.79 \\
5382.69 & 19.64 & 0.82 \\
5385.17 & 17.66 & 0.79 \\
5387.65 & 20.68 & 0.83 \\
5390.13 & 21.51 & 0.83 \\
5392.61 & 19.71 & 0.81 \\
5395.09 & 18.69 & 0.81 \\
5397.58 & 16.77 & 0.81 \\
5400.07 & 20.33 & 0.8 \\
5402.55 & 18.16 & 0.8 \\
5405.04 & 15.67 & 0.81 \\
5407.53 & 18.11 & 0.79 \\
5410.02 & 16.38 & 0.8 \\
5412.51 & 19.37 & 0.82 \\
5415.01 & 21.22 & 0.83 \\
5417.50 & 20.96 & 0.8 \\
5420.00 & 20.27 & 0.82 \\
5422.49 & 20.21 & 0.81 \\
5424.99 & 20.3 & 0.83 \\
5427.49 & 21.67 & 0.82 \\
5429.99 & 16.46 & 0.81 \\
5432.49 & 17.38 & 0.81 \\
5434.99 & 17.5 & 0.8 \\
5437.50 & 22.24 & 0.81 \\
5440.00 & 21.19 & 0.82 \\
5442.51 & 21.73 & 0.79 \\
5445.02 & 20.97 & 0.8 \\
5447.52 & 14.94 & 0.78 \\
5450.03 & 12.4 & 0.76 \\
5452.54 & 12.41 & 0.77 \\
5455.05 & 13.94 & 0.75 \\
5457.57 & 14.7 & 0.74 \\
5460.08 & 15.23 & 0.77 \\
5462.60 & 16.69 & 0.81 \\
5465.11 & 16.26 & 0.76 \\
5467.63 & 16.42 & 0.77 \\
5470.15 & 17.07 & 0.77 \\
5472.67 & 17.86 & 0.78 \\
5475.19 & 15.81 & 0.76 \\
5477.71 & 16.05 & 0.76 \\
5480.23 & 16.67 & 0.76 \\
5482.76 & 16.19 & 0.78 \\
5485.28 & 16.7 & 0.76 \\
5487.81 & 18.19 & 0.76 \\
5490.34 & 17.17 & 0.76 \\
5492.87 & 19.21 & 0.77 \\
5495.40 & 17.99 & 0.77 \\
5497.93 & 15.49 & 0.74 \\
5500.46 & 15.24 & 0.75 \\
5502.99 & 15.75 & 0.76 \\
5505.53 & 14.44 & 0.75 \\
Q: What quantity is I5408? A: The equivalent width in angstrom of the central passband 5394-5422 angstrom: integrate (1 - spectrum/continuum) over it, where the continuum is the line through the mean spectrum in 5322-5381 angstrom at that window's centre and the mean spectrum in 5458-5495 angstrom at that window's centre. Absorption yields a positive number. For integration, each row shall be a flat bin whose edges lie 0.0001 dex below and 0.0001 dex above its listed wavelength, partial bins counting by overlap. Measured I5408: -2.5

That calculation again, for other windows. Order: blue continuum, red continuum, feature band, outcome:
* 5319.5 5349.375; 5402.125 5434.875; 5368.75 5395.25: -1.5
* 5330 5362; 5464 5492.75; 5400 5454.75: -4.5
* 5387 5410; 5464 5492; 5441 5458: 1.4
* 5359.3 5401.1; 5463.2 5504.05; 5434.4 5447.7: -2.0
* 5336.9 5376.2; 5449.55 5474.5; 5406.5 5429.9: -4.8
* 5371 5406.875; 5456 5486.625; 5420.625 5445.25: -3.5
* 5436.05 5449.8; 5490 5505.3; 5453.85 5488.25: 3.4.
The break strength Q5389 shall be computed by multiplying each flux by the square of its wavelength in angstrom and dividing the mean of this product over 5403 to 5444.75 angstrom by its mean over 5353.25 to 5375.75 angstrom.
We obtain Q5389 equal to 1.1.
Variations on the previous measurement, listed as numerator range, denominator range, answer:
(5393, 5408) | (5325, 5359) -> 1.08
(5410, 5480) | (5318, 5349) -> 1.10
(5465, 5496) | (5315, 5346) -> 1.07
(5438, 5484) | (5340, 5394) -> 0.93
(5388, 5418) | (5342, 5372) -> 1.08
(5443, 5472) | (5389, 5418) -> 0.85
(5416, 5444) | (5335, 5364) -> 1.17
